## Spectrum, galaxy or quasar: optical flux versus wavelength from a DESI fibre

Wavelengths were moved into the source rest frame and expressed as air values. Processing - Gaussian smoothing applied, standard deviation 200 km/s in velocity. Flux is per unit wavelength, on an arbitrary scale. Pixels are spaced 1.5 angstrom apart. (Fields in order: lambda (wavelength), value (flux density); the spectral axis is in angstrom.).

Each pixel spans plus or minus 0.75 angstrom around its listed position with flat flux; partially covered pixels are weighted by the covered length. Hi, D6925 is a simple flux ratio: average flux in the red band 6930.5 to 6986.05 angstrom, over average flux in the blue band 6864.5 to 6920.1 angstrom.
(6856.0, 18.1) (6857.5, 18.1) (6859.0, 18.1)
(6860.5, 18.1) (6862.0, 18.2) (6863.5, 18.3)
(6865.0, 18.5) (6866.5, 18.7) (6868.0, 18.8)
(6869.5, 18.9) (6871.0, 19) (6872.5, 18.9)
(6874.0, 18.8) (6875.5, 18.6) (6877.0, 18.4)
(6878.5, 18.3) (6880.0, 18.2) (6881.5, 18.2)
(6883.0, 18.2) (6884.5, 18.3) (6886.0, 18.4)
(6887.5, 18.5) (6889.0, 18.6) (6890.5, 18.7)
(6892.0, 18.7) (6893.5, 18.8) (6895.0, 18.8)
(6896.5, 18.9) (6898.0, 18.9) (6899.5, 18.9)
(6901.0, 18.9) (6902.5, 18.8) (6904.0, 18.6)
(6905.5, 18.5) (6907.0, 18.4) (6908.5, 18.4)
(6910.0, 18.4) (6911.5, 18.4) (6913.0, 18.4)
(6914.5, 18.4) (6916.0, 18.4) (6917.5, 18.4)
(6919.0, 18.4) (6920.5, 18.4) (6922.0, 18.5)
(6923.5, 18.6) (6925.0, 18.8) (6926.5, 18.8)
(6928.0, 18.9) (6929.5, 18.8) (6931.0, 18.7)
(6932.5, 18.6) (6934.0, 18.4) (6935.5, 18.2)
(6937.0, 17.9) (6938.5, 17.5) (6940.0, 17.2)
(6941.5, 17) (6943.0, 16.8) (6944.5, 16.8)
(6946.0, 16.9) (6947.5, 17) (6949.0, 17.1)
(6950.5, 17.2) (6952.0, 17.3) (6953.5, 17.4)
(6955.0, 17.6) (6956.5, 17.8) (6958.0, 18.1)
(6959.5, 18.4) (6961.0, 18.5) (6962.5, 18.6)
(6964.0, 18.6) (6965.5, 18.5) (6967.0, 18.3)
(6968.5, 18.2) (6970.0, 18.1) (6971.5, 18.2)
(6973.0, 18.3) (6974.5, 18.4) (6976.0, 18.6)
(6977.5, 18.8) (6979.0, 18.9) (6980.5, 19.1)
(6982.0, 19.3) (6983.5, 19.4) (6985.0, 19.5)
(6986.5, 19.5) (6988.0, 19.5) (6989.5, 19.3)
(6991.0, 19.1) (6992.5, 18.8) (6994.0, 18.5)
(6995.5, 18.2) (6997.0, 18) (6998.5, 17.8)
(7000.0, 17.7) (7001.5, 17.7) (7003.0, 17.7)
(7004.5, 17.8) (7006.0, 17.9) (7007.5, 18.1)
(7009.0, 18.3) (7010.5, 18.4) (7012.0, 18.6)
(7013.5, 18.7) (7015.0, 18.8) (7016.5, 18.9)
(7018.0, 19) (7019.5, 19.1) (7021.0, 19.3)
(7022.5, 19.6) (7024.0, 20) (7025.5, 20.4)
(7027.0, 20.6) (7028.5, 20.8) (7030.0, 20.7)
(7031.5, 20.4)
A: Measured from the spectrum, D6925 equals 0.97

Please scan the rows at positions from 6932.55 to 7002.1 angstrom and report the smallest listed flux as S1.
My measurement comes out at 16.8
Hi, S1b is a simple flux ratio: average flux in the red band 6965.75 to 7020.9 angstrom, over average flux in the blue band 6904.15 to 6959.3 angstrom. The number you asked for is 1.0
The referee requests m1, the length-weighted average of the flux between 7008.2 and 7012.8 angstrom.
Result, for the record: 18.4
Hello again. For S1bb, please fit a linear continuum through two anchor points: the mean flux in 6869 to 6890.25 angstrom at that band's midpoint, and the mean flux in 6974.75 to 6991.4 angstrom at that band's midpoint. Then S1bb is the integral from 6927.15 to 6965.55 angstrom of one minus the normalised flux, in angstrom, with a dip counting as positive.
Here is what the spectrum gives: 2.2 angstrom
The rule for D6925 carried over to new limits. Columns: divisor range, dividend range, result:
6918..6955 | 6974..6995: 1.07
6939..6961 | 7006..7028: 1.10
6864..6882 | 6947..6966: 0.96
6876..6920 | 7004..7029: 1.03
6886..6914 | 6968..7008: 0.99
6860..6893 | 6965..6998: 1.01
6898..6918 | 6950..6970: 0.97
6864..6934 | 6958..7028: 1.01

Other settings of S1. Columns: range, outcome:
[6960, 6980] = 18.1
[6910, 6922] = 18.4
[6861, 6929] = 18.2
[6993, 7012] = 17.7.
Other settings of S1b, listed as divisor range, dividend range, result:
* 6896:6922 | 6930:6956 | 0.94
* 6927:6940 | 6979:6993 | 1.05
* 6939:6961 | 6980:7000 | 1.09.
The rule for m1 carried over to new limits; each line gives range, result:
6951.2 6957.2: 17.5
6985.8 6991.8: 19.3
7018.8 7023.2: 19.3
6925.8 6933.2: 18.8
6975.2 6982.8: 18.9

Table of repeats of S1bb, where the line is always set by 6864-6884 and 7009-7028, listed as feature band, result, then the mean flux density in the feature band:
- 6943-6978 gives 2.0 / 17.9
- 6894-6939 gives 0.6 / 18.5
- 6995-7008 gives 0.9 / 17.9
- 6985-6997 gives 0.1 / 19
